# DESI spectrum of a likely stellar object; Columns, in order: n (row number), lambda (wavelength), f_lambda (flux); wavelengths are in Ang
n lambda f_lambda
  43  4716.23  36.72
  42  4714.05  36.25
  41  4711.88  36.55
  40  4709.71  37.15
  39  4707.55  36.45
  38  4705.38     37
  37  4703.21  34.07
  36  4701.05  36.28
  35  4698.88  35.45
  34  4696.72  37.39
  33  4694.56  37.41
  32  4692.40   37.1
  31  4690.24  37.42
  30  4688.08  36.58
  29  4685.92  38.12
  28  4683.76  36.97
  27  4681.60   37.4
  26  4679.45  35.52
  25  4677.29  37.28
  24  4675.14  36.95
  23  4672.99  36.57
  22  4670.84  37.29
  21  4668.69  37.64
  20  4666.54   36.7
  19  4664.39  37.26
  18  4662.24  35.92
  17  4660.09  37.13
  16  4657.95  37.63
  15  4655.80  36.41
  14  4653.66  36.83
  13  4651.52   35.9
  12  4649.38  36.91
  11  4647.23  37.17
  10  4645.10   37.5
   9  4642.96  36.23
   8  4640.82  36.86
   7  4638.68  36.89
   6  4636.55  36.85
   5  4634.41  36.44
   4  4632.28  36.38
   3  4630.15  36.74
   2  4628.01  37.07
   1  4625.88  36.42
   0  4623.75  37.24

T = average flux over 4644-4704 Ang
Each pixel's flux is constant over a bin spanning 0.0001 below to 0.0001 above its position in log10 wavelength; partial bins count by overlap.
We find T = 36.8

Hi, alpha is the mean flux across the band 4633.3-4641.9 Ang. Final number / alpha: 36.8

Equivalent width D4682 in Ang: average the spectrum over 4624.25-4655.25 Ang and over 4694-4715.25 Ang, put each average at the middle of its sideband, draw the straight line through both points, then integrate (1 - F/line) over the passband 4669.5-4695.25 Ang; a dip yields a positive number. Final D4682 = -0.4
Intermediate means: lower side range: 36.7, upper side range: 36.4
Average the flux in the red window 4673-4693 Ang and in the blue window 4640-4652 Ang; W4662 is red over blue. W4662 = 1.01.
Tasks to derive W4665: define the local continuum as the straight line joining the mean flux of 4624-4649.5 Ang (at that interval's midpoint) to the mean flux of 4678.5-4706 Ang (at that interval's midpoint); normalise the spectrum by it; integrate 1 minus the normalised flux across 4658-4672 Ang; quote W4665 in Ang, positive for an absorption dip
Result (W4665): -0.1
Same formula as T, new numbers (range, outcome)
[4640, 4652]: 36.8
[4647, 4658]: 36.7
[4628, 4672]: 36.8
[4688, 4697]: 37.2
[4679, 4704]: 36.7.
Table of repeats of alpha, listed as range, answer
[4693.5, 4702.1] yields 36.6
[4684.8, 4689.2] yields 37.3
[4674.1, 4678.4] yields 37.1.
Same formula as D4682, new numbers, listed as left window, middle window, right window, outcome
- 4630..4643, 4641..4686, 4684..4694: 0.1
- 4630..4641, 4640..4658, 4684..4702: 0.0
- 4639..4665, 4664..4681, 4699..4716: -0.1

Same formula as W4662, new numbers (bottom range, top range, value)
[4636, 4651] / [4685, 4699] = 1.01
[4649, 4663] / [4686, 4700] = 1.01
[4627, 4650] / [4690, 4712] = 0.99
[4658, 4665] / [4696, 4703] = 0.98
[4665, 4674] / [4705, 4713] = 0.99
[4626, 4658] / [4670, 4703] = 1.00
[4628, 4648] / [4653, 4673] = 1.00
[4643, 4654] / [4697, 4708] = 0.98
